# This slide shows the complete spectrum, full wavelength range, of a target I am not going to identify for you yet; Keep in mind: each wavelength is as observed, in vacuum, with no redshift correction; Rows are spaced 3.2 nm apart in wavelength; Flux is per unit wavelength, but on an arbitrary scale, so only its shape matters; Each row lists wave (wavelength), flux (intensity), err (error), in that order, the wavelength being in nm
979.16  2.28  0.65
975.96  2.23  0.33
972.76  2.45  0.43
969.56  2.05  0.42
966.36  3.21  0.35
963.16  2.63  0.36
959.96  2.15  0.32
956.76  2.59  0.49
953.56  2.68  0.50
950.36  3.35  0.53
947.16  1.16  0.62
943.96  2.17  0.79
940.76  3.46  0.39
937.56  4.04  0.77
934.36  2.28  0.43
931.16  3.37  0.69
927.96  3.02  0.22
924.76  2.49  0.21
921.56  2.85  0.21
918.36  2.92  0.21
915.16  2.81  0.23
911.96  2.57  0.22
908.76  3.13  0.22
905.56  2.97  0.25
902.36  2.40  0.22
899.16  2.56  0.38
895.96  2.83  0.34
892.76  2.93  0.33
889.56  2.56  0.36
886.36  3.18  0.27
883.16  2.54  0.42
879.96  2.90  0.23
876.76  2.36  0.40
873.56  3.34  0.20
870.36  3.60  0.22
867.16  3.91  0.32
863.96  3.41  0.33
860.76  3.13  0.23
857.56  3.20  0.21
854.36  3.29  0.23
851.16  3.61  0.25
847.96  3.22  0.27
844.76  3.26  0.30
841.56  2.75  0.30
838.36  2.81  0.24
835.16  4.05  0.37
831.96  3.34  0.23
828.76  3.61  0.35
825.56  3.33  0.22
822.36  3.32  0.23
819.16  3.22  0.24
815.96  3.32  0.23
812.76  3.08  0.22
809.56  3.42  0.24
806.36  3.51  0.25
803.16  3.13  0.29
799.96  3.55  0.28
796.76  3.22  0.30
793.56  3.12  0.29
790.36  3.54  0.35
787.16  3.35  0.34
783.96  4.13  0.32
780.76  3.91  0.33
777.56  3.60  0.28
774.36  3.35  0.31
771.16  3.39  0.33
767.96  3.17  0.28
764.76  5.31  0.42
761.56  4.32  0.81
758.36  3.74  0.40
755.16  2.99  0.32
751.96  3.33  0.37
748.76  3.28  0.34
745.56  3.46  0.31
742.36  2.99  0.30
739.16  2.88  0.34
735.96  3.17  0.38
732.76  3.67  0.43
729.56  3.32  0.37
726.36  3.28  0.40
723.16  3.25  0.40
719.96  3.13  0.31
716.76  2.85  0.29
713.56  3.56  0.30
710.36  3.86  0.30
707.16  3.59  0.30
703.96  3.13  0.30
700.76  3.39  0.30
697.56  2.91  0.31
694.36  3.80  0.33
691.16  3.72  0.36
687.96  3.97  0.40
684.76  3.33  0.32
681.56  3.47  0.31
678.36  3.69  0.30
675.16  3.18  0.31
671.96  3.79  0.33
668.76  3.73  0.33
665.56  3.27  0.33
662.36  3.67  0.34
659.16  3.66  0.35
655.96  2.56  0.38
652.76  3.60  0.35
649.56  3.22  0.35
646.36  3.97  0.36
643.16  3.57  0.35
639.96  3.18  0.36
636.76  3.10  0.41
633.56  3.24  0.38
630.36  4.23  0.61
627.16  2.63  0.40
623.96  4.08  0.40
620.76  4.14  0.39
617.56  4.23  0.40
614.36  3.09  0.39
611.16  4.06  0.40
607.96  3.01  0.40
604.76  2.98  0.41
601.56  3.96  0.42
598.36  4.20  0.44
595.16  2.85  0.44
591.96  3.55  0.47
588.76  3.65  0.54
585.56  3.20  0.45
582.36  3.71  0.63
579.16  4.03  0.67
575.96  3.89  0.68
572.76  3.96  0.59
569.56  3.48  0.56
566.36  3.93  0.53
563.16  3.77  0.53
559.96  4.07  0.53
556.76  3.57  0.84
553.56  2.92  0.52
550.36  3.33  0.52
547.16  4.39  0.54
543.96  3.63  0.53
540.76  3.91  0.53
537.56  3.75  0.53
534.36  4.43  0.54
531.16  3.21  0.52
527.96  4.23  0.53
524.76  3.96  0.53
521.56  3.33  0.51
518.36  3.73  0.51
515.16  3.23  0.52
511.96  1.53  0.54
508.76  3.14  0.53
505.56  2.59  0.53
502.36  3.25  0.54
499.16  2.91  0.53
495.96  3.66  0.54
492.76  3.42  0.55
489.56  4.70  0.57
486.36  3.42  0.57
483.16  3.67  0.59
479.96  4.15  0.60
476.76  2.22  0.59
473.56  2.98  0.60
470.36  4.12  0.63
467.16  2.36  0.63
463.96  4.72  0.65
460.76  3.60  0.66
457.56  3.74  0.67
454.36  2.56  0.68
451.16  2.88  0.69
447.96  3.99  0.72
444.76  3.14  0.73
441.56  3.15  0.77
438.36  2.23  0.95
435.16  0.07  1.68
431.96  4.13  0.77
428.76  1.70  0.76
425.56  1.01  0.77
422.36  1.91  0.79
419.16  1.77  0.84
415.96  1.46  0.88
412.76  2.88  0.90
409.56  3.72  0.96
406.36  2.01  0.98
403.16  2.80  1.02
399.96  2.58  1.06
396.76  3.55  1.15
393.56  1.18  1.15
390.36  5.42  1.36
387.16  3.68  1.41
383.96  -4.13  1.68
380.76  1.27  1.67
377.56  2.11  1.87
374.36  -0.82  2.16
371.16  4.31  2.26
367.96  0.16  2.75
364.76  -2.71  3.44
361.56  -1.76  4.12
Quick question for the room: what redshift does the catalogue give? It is 0.163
